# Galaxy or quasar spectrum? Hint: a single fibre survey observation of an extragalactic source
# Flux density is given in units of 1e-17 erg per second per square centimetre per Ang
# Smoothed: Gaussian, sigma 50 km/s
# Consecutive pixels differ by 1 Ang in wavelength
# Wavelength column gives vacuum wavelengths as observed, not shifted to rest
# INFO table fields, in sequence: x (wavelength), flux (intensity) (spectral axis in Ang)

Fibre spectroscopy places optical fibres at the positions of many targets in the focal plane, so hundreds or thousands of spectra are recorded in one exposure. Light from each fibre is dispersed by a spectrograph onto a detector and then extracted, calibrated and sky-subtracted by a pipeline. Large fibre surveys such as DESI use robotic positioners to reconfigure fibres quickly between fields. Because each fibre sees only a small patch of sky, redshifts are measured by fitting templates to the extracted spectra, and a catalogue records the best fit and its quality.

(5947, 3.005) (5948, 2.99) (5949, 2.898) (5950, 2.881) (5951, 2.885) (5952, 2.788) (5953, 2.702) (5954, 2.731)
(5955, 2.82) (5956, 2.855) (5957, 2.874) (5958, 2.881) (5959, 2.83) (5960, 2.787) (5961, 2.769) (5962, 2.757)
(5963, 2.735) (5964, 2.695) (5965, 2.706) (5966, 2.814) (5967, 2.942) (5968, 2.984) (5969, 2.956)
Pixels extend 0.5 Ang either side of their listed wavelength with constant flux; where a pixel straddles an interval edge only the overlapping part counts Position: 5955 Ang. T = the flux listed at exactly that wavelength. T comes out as 2.82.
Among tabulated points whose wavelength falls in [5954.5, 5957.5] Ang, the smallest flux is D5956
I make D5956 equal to 2.82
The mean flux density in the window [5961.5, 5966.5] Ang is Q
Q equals 2.74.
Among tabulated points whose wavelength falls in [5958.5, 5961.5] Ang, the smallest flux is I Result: 2.769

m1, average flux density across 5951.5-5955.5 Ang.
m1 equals 2.76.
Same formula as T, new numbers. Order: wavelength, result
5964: 2.695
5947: 3.005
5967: 2.942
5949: 2.898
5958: 2.881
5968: 2.984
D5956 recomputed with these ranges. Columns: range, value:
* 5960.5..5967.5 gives 2.695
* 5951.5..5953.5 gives 2.702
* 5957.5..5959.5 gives 2.83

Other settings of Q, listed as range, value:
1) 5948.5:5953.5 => 2.83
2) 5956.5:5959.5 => 2.86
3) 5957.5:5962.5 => 2.8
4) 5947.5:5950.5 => 2.92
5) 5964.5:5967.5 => 2.82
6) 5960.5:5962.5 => 2.76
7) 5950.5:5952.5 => 2.84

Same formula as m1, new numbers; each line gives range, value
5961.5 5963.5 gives 2.75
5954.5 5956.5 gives 2.84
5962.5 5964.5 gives 2.71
